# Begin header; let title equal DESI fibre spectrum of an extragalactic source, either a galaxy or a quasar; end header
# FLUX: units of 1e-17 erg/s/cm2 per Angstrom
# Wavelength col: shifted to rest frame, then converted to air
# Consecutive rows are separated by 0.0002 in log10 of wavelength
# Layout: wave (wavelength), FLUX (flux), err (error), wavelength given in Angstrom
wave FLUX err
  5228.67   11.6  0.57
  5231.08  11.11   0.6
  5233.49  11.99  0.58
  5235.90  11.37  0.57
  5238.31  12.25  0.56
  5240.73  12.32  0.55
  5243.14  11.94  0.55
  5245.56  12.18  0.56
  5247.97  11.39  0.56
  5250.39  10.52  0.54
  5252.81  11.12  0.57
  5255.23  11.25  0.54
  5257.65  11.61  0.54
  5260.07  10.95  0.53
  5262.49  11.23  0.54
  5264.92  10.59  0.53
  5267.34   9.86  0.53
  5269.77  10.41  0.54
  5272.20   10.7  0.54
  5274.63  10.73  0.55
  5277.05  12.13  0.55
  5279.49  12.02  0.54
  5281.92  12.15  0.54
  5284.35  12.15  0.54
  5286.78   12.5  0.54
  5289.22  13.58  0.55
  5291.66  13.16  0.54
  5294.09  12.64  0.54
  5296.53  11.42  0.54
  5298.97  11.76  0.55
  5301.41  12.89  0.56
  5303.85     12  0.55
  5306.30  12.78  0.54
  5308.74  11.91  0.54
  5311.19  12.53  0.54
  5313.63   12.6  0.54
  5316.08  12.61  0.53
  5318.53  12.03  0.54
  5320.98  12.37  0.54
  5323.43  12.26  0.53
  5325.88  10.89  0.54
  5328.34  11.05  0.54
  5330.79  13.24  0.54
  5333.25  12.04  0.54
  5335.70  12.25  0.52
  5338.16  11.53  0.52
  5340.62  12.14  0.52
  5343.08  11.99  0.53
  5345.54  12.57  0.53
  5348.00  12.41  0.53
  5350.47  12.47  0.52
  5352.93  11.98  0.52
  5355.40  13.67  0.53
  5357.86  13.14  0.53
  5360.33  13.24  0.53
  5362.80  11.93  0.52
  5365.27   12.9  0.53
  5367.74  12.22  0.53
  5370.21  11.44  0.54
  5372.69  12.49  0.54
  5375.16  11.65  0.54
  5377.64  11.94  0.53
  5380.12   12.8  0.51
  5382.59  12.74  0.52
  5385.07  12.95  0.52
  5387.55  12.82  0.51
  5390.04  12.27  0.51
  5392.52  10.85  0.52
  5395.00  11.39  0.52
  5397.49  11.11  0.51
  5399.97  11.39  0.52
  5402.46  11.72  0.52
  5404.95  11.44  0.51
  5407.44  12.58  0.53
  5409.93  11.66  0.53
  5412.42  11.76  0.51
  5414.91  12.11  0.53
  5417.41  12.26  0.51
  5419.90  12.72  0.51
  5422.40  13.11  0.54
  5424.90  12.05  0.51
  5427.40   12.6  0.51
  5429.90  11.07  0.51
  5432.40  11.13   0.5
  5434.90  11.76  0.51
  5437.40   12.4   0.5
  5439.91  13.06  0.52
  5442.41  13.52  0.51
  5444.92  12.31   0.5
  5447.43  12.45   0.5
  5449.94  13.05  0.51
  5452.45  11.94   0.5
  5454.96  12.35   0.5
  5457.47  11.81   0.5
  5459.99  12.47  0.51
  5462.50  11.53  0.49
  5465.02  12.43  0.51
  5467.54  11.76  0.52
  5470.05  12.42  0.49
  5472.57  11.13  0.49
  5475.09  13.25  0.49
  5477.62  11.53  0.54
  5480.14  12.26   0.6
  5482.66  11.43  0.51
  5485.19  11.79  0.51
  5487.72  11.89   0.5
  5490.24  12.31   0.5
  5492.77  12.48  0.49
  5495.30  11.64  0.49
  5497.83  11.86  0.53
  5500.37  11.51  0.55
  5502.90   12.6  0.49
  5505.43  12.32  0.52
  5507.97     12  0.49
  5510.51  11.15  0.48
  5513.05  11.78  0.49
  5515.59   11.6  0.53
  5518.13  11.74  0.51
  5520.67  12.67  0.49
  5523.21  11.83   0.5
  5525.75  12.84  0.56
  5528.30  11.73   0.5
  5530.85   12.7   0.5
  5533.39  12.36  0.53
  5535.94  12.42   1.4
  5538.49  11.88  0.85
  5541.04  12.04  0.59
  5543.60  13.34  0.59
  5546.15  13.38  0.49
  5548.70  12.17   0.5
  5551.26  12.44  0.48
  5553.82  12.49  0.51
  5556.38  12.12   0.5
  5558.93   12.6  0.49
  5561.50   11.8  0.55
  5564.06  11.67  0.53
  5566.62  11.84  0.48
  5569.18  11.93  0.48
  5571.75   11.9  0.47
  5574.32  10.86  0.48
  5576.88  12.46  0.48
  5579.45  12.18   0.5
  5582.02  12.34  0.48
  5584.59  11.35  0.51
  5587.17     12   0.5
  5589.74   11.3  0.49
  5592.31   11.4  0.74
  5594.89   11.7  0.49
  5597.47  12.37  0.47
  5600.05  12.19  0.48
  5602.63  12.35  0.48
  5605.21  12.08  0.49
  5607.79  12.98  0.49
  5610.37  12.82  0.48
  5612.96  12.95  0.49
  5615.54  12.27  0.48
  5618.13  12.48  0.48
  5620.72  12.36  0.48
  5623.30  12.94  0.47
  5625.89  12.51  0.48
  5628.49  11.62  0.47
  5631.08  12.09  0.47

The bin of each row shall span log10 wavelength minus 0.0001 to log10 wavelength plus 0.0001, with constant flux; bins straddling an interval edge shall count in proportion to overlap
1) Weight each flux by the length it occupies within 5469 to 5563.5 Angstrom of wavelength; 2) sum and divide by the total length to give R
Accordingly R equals 12.1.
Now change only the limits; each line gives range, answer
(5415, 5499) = 12.2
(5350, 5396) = 12.4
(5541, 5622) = 12.2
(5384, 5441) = 12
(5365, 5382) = 12.2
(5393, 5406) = 11.4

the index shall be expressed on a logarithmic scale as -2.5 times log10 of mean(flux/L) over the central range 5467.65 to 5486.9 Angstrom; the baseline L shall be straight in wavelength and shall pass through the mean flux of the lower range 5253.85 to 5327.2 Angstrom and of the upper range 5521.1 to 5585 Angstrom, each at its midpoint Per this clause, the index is 0.01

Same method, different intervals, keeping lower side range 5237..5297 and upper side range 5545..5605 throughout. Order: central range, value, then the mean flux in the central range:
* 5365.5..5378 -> -0.02 mag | 12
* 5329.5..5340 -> -0.05 mag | 12.3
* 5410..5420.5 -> -0.03 mag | 12.1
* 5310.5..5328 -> -0.04 mag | 12.1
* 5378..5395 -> -0.05 mag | 12.3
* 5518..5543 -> -0.03 mag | 12.3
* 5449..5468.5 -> -0.02 mag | 12.2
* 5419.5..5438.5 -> -0.02 mag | 12.1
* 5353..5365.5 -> -0.10 mag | 12.9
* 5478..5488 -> 0.01 mag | 11.8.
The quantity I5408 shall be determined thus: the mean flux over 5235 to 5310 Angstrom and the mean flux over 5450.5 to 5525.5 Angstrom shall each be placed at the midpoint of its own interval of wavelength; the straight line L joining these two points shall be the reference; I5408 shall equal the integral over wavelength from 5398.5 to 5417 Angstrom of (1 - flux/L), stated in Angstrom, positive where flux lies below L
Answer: 0.1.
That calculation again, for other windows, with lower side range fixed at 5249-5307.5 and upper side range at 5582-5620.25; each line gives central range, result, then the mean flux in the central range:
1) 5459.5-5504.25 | -0.1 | 12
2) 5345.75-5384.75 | -2.2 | 12.5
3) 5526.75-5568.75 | -0.8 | 12.3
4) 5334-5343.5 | -0.2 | 12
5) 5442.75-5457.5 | -0.6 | 12.4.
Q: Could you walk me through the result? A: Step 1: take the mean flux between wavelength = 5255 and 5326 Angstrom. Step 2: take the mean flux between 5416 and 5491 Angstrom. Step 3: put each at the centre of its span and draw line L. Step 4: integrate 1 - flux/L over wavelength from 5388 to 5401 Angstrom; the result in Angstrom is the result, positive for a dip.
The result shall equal 0.64 Angstrom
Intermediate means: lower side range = 11.9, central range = 11.5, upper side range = 12.2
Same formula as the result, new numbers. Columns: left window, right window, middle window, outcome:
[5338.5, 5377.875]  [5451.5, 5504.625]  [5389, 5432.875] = 1.3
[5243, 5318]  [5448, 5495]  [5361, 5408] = -0.3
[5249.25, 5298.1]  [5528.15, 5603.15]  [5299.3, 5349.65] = -2.4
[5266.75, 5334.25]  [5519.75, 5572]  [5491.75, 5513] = 0.6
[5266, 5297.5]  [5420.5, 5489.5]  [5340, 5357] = -0.8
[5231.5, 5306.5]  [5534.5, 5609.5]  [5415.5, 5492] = -1.5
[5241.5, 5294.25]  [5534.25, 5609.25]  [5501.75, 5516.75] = 0.1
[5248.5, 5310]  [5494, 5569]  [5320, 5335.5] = -0.3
